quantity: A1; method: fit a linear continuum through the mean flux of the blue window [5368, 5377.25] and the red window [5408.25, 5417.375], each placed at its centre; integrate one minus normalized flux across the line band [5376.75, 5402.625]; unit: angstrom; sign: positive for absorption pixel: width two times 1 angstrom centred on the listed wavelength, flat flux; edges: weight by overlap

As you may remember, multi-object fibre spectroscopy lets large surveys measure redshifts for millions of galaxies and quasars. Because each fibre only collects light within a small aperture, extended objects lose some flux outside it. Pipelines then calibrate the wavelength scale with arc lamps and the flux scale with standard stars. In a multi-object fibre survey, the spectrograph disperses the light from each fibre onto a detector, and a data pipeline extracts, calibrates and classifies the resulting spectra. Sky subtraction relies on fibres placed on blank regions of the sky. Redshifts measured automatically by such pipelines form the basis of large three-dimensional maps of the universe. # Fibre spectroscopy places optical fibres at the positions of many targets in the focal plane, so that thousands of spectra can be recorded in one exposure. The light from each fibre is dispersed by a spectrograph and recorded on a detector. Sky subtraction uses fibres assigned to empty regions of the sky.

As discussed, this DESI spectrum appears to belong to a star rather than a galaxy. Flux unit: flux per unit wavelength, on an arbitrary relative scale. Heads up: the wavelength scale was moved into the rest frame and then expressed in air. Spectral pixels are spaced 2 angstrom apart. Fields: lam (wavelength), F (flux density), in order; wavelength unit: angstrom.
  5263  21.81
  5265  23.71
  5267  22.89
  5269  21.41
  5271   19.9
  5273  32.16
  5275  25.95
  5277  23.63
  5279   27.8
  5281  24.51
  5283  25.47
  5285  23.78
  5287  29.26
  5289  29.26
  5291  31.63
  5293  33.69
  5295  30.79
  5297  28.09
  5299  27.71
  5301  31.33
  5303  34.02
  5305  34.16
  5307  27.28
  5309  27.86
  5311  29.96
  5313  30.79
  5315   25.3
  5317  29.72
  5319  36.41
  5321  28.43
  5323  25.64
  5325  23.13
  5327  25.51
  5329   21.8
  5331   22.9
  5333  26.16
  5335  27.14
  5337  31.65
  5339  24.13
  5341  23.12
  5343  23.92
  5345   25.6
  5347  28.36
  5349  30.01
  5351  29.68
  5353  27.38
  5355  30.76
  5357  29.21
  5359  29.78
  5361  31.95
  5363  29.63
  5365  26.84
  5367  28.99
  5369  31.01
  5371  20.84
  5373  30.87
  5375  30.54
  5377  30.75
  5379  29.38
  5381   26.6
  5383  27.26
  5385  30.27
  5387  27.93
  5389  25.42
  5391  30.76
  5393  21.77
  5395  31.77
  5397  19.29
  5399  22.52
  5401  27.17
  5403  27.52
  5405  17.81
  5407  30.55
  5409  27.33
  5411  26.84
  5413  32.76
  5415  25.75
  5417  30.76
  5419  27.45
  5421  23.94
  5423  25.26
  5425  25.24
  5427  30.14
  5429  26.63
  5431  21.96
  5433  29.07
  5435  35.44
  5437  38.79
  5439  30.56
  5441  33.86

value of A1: 1.6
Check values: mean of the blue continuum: 28.6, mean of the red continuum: 28.6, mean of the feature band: 26.9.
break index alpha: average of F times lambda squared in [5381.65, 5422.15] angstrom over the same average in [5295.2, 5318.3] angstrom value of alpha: 0.93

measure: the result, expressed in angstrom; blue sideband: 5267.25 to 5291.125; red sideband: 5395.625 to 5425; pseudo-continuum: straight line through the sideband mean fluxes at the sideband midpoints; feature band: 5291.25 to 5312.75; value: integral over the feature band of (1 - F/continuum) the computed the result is -3.8 angstrom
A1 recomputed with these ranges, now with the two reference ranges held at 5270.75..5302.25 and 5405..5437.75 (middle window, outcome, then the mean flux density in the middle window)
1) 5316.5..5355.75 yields 1.5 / 27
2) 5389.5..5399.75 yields 1.0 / 25.3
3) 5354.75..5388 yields -0.9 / 28.9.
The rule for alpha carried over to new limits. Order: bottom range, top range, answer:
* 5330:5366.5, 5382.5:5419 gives 0.99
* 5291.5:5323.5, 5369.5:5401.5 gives 0.93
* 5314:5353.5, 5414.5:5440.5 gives 1.11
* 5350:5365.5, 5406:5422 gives 0.98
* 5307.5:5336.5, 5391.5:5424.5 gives 0.99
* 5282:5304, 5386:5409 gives 0.91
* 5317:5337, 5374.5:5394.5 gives 1.07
